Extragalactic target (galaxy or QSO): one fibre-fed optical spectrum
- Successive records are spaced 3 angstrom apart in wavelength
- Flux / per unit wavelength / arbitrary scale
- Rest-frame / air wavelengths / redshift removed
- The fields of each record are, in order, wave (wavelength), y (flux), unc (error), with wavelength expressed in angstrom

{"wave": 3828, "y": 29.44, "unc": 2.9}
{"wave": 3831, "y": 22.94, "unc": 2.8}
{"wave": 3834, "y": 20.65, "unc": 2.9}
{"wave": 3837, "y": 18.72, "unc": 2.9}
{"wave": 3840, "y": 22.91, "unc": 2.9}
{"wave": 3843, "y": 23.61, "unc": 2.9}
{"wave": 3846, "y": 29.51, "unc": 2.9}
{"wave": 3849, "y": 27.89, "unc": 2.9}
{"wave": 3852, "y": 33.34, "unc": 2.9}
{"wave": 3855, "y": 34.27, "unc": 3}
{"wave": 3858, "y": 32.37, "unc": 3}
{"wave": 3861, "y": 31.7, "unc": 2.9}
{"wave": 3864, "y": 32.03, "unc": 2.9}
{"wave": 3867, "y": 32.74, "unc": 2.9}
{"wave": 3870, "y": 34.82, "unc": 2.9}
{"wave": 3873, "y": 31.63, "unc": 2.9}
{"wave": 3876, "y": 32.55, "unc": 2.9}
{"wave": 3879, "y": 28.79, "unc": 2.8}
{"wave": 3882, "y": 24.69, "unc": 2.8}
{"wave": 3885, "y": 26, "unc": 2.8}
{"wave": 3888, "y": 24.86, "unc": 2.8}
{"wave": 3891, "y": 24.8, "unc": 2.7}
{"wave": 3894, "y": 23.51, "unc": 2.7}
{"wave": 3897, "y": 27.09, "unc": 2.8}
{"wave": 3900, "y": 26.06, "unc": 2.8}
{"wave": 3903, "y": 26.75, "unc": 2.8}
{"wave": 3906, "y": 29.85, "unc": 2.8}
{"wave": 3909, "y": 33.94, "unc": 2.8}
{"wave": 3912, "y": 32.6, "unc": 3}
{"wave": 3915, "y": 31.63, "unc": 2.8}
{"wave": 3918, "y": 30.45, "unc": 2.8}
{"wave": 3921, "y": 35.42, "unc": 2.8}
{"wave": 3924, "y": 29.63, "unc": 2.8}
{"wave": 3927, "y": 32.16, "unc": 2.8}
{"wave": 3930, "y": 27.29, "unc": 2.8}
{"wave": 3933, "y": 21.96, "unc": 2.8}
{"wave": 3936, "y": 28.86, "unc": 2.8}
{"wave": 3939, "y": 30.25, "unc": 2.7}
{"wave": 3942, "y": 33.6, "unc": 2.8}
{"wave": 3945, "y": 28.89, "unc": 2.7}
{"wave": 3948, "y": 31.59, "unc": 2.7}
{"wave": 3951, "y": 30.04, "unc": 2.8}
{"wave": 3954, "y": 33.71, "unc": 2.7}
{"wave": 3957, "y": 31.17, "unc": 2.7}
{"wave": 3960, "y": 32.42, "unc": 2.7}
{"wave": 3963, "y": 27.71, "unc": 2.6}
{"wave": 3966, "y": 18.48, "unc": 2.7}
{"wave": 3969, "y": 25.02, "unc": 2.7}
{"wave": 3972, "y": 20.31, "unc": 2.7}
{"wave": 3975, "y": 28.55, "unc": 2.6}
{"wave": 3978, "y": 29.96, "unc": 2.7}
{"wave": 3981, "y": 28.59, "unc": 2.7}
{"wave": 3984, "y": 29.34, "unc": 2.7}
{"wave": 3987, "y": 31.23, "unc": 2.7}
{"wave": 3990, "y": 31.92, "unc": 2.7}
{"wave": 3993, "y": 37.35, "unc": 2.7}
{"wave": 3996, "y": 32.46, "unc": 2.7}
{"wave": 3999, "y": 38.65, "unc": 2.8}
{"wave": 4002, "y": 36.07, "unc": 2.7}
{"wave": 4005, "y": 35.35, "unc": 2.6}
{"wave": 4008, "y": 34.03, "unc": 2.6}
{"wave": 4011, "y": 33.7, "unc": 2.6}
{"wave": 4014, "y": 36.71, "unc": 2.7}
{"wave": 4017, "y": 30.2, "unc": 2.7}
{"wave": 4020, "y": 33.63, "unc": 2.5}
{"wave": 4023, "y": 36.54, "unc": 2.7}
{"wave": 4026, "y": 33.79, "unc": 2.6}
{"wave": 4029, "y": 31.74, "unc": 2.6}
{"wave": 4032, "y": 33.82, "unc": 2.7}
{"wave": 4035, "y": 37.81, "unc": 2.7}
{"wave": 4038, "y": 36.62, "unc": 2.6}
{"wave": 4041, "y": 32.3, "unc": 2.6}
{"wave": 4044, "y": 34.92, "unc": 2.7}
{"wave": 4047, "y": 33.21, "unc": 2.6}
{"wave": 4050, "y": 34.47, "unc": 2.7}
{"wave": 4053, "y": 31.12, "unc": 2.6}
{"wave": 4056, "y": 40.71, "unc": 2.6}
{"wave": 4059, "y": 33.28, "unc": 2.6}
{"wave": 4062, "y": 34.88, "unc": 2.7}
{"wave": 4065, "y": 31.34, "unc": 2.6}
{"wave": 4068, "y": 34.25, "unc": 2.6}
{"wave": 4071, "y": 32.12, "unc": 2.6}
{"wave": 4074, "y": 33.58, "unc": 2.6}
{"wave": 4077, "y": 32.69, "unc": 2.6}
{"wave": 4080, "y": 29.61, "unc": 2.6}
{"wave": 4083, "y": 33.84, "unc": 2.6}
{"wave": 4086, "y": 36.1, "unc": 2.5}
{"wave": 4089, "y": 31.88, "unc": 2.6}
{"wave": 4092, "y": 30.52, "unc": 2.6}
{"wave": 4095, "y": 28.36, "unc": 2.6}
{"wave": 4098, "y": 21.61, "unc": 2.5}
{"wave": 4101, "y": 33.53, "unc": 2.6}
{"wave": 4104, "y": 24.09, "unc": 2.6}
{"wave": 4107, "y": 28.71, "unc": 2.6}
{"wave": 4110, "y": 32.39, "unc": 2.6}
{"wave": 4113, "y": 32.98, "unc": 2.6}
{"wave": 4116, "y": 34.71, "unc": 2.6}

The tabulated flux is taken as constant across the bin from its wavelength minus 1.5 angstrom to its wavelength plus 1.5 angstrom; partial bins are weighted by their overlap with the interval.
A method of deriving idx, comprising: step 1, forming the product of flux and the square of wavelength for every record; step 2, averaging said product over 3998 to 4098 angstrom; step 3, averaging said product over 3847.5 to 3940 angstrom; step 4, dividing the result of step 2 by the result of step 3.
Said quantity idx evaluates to 1.2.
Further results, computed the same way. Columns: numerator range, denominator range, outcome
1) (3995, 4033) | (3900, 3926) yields 1.17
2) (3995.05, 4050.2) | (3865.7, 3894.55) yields 1.30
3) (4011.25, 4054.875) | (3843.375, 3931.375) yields 1.23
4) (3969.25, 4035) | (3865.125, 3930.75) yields 1.17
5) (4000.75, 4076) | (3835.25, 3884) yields 1.27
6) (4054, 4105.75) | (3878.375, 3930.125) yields 1.21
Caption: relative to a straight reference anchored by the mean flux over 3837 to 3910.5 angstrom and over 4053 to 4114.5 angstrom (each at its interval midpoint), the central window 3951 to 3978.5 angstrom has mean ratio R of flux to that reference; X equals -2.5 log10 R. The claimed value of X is 0.096 mag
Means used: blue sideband 28.8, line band 27.5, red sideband 31.8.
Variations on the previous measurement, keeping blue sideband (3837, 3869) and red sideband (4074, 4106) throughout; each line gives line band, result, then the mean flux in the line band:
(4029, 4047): -0.15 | 34.7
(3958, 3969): 0.14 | 26.3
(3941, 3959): -0.06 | 31.5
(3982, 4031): -0.13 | 33.9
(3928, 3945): 0.05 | 28.5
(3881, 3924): 0.05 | 28.5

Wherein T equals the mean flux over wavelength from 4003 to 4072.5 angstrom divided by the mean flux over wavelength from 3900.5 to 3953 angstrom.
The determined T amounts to 1.13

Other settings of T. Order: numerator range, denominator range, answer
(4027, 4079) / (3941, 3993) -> 1.17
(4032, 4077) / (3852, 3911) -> 1.16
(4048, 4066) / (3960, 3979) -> 1.35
